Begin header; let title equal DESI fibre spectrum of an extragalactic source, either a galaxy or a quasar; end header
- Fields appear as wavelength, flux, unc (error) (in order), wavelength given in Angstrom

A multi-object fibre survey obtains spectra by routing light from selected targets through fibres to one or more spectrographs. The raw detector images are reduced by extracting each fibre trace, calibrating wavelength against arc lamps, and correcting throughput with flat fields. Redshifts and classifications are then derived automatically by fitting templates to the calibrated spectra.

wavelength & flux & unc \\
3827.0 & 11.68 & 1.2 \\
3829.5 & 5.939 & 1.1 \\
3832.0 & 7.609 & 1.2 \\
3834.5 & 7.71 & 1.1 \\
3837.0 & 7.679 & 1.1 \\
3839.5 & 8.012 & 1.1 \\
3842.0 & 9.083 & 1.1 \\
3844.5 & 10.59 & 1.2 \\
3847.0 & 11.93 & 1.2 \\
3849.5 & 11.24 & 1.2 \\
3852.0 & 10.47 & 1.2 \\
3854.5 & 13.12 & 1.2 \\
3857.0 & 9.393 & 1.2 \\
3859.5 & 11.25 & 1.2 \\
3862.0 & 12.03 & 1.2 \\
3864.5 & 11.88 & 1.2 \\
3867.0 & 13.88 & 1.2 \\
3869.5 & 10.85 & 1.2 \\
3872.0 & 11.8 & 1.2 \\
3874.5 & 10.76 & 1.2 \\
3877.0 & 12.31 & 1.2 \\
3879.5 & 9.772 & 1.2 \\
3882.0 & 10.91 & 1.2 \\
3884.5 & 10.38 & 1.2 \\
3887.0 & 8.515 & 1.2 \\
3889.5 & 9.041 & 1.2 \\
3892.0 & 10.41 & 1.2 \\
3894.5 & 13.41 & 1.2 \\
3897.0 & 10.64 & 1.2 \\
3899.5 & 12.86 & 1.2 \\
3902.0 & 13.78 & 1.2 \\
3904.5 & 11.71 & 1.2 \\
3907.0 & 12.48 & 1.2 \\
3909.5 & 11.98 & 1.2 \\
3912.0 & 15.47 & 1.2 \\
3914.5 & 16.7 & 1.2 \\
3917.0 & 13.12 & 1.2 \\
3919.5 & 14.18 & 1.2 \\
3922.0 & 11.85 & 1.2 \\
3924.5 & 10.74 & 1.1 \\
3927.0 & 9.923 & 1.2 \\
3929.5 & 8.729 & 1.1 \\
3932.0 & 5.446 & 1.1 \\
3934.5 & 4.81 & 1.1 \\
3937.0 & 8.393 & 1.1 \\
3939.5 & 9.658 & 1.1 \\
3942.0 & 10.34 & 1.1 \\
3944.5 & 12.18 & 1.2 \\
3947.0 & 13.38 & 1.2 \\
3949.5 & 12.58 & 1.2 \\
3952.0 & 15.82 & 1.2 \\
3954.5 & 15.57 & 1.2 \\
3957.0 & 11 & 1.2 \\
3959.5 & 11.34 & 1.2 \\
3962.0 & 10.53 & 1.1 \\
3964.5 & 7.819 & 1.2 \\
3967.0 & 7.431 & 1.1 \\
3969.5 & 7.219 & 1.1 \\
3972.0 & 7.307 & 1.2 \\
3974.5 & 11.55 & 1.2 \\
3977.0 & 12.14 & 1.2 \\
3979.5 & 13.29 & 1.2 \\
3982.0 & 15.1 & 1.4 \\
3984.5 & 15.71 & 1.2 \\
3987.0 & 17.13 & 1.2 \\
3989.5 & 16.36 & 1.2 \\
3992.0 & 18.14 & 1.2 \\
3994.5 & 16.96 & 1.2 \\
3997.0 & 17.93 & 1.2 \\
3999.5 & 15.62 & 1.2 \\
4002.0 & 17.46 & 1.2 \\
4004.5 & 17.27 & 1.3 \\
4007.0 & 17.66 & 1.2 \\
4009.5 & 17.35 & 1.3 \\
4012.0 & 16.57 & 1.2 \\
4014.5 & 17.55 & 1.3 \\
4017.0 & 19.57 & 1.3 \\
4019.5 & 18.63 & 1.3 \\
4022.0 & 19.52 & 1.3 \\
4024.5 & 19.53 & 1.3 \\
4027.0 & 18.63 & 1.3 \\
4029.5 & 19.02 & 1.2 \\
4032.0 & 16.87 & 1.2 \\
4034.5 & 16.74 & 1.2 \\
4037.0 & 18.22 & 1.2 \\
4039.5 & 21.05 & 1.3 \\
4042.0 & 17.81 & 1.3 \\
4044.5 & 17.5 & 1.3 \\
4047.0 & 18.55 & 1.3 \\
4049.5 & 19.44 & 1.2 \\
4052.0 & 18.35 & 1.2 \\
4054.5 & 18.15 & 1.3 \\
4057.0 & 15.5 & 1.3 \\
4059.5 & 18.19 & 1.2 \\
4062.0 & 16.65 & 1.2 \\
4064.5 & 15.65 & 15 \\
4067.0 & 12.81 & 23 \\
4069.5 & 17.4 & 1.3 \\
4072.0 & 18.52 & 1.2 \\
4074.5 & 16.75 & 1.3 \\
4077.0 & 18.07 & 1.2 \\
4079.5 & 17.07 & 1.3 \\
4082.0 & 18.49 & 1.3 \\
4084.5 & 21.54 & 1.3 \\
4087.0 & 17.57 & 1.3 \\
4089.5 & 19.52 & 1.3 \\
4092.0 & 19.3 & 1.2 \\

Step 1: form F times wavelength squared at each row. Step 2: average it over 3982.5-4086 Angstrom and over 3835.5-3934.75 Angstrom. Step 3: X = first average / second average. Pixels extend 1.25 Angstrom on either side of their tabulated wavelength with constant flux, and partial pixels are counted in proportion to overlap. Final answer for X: 1.71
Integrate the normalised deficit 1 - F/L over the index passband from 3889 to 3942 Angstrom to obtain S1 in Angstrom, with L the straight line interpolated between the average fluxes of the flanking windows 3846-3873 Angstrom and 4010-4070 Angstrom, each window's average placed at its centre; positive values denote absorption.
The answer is 8.8 Angstrom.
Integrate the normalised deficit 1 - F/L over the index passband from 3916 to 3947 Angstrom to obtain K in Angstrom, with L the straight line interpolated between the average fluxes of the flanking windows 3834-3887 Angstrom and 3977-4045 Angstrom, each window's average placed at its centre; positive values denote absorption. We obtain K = 8.5 Angstrom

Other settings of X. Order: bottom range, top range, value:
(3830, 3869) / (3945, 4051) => 1.63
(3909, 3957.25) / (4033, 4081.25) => 1.61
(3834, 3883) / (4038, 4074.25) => 1.79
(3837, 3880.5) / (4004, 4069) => 1.77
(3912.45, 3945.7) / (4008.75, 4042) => 1.83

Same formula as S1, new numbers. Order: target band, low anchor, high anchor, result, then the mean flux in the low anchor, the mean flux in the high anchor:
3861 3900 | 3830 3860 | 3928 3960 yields -4.4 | 9.71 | 10.7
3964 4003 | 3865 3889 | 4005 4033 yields 6.8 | 11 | 18.2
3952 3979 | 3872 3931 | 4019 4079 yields 7.1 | 11.7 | 17.8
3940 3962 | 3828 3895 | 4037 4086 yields 1.8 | 10.3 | 17.8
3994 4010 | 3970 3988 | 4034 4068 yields -3.2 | 12.9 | 17.5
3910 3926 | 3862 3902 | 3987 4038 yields -0.6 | 11.3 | 17.8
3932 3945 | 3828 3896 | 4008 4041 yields 5.2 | 10.4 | 18.4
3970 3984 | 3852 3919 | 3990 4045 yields 3.7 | 11.9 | 18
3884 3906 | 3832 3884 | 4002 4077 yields 1.6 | 10.7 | 17.8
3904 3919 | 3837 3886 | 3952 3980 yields -4.0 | 10.9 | 10.6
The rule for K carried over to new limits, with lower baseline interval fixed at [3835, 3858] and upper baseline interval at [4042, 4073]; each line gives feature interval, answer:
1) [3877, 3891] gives 1.7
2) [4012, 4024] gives -2.1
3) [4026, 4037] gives -1.0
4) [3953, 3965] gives 2.0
